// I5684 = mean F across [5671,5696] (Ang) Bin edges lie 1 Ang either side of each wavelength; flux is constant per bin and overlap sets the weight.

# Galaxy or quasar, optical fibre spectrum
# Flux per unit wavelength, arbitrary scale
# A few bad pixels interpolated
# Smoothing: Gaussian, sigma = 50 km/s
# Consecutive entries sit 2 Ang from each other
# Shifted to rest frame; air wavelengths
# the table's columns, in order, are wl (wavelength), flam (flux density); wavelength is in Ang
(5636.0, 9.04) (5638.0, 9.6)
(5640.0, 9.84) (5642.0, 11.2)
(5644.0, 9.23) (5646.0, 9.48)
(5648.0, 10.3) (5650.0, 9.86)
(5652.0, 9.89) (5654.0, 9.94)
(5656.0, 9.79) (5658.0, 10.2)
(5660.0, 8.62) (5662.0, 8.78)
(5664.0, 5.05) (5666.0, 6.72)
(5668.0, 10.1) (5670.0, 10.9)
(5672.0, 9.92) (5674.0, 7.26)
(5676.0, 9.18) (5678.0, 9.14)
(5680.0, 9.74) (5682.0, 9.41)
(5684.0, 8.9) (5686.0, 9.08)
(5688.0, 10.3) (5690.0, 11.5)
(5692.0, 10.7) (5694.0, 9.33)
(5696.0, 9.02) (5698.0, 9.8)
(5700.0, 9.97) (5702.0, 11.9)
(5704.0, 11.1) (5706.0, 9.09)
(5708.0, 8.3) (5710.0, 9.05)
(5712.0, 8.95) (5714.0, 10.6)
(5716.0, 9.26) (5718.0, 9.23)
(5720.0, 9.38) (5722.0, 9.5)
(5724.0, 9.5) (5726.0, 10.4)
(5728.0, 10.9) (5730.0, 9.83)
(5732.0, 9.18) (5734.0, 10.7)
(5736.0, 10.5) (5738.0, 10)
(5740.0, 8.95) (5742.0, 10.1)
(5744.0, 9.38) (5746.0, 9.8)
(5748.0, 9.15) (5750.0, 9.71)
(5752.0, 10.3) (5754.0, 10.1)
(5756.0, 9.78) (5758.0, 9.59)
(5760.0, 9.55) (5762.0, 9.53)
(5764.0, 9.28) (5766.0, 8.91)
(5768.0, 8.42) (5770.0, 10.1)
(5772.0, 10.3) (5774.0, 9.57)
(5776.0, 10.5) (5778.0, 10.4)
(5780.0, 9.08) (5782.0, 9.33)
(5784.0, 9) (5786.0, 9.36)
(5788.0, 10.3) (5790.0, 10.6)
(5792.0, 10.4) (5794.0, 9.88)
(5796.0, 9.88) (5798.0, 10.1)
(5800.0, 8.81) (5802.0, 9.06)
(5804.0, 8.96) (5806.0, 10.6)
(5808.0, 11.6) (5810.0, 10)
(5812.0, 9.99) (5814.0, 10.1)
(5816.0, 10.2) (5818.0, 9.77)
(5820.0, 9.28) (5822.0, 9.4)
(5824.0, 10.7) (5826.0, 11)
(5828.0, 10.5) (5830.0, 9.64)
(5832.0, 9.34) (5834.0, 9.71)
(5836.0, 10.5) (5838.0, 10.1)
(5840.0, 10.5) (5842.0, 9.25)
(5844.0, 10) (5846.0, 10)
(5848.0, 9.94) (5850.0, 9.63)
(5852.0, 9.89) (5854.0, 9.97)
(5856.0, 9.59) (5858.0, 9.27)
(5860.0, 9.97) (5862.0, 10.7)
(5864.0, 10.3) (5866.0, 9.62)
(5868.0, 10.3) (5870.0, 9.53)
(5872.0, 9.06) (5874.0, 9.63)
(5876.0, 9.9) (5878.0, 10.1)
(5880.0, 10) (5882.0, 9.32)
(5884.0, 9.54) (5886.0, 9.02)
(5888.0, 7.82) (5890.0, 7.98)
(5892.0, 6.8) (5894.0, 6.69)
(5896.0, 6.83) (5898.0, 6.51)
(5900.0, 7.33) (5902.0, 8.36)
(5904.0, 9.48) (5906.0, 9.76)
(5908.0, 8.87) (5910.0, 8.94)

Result 9.52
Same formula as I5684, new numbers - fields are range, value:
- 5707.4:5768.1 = 9.63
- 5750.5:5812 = 9.78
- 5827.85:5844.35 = 9.92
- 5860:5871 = 10.1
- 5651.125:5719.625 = 9.43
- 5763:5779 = 9.68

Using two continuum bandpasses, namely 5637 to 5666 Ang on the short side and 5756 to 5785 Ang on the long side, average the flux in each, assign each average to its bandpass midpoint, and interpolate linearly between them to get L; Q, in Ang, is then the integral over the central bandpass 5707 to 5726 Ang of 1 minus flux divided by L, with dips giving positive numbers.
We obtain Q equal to 0.2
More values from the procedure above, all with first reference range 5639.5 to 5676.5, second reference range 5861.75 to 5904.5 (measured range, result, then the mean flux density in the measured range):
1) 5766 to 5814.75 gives -4.5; 9.83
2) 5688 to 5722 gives -2.4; 9.83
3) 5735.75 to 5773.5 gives -2.3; 9.64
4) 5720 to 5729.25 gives -0.9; 9.99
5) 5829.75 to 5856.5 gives -2.9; 9.87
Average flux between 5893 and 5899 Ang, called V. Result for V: 6.68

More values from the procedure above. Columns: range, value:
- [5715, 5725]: 9.37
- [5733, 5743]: 10.1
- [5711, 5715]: 9.77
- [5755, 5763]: 9.61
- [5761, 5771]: 9.25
